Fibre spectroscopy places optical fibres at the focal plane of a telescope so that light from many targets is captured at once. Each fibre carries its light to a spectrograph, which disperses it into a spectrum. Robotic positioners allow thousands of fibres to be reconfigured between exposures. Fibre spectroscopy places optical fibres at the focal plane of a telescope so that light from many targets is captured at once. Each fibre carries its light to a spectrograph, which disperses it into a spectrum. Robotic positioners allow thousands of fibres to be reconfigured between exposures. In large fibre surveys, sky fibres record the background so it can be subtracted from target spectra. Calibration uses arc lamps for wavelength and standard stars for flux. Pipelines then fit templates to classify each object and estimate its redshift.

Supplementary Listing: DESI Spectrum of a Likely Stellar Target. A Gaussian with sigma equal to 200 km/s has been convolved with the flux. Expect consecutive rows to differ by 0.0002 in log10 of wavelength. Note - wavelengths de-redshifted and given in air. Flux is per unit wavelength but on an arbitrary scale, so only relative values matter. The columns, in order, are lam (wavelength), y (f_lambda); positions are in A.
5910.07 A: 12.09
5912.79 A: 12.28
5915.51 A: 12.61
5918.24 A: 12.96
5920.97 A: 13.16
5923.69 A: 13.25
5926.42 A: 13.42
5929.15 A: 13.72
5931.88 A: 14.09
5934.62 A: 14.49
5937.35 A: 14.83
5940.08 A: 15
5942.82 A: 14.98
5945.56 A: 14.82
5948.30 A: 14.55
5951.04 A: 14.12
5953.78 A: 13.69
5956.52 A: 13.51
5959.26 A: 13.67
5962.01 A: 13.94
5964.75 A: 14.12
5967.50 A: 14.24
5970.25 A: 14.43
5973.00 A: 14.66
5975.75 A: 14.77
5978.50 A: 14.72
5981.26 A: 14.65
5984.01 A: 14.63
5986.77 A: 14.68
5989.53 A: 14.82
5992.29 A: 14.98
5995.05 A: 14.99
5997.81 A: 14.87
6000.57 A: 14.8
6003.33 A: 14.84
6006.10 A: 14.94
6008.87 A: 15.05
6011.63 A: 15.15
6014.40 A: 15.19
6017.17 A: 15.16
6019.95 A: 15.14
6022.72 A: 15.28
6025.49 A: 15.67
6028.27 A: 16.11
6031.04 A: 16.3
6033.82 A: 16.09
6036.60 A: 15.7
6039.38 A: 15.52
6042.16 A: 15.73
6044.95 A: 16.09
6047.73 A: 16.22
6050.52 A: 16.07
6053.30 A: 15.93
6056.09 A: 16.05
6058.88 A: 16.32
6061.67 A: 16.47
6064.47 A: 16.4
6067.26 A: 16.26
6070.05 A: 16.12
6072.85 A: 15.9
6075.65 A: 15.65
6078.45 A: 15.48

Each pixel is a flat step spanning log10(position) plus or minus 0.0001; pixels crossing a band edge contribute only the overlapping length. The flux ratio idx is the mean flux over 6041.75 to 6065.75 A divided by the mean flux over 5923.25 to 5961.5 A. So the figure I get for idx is 1.14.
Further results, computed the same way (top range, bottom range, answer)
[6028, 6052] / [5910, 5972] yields 1.15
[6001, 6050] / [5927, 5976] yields 1.09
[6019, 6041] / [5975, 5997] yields 1.07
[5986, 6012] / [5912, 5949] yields 1.07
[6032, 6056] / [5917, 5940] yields 1.15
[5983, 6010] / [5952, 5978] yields 1.05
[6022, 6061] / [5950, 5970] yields 1.15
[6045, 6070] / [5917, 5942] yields 1.17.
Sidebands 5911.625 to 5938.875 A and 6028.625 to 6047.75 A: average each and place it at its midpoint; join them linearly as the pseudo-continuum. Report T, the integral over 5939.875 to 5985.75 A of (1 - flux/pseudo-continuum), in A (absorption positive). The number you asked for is -0.2 A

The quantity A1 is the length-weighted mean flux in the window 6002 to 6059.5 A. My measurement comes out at 15.6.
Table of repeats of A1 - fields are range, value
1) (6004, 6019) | 15.1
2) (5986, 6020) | 15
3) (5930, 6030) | 14.7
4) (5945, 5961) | 14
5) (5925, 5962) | 14.2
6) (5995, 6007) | 14.9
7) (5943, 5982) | 14.3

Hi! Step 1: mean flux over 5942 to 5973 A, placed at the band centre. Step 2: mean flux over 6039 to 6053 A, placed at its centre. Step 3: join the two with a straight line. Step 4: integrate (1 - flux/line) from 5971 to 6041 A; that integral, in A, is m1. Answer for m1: 0.1 A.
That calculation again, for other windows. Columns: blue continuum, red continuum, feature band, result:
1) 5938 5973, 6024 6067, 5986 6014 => 0.4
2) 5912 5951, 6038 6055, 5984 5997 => 0.1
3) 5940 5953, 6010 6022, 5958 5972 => 0.6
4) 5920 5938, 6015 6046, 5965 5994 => 0.2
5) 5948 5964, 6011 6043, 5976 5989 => -0.1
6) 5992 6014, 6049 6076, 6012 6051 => -0.5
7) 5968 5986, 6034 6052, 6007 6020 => 0.2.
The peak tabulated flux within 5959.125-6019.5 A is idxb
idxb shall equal 15.19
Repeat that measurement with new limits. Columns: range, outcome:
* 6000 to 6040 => 16.3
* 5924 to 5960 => 15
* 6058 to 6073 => 16.47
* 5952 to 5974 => 14.66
